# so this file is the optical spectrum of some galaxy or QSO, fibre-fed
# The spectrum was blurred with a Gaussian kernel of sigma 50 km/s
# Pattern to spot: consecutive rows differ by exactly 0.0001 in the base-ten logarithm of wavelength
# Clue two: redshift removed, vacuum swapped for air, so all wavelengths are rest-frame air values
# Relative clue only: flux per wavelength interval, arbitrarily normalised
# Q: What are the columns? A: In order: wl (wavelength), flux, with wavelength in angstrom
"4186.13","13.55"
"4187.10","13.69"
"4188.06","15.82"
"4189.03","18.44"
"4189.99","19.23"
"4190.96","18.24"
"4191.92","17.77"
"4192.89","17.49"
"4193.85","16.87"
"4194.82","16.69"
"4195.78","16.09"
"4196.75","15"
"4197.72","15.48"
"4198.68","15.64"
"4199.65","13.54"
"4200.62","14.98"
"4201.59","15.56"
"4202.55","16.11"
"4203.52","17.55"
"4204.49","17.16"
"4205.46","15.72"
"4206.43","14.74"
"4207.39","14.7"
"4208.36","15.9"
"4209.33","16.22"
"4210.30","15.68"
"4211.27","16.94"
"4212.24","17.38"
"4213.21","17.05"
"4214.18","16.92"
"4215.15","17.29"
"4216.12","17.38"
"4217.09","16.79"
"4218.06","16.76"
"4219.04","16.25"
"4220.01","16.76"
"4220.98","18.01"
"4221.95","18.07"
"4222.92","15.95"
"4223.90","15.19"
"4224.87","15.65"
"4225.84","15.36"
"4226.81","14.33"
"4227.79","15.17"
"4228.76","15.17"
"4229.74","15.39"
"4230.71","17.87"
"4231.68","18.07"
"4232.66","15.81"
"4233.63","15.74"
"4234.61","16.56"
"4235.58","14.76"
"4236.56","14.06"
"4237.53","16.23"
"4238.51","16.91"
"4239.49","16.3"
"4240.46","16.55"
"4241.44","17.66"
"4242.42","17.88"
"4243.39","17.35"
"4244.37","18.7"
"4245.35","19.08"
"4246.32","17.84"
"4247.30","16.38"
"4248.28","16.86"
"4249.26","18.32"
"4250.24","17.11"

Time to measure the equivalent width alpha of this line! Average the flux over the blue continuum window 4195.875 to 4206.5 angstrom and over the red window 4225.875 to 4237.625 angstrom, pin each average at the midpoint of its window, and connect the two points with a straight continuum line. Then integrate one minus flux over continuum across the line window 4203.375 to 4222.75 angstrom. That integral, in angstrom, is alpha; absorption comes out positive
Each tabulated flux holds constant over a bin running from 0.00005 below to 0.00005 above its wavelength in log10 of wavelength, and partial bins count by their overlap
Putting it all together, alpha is -1.2 angstrom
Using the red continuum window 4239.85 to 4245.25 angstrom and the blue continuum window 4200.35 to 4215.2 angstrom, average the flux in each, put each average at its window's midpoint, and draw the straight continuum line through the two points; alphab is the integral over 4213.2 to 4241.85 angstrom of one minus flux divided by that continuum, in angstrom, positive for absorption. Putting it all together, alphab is 1.2 angstrom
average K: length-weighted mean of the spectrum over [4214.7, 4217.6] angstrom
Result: 17.2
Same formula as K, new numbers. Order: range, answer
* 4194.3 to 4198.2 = 15.8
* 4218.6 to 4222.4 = 17.3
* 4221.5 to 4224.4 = 16.4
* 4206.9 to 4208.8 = 15.3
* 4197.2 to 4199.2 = 15.5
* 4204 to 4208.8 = 15.7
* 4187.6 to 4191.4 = 17.9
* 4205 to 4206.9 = 15.2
